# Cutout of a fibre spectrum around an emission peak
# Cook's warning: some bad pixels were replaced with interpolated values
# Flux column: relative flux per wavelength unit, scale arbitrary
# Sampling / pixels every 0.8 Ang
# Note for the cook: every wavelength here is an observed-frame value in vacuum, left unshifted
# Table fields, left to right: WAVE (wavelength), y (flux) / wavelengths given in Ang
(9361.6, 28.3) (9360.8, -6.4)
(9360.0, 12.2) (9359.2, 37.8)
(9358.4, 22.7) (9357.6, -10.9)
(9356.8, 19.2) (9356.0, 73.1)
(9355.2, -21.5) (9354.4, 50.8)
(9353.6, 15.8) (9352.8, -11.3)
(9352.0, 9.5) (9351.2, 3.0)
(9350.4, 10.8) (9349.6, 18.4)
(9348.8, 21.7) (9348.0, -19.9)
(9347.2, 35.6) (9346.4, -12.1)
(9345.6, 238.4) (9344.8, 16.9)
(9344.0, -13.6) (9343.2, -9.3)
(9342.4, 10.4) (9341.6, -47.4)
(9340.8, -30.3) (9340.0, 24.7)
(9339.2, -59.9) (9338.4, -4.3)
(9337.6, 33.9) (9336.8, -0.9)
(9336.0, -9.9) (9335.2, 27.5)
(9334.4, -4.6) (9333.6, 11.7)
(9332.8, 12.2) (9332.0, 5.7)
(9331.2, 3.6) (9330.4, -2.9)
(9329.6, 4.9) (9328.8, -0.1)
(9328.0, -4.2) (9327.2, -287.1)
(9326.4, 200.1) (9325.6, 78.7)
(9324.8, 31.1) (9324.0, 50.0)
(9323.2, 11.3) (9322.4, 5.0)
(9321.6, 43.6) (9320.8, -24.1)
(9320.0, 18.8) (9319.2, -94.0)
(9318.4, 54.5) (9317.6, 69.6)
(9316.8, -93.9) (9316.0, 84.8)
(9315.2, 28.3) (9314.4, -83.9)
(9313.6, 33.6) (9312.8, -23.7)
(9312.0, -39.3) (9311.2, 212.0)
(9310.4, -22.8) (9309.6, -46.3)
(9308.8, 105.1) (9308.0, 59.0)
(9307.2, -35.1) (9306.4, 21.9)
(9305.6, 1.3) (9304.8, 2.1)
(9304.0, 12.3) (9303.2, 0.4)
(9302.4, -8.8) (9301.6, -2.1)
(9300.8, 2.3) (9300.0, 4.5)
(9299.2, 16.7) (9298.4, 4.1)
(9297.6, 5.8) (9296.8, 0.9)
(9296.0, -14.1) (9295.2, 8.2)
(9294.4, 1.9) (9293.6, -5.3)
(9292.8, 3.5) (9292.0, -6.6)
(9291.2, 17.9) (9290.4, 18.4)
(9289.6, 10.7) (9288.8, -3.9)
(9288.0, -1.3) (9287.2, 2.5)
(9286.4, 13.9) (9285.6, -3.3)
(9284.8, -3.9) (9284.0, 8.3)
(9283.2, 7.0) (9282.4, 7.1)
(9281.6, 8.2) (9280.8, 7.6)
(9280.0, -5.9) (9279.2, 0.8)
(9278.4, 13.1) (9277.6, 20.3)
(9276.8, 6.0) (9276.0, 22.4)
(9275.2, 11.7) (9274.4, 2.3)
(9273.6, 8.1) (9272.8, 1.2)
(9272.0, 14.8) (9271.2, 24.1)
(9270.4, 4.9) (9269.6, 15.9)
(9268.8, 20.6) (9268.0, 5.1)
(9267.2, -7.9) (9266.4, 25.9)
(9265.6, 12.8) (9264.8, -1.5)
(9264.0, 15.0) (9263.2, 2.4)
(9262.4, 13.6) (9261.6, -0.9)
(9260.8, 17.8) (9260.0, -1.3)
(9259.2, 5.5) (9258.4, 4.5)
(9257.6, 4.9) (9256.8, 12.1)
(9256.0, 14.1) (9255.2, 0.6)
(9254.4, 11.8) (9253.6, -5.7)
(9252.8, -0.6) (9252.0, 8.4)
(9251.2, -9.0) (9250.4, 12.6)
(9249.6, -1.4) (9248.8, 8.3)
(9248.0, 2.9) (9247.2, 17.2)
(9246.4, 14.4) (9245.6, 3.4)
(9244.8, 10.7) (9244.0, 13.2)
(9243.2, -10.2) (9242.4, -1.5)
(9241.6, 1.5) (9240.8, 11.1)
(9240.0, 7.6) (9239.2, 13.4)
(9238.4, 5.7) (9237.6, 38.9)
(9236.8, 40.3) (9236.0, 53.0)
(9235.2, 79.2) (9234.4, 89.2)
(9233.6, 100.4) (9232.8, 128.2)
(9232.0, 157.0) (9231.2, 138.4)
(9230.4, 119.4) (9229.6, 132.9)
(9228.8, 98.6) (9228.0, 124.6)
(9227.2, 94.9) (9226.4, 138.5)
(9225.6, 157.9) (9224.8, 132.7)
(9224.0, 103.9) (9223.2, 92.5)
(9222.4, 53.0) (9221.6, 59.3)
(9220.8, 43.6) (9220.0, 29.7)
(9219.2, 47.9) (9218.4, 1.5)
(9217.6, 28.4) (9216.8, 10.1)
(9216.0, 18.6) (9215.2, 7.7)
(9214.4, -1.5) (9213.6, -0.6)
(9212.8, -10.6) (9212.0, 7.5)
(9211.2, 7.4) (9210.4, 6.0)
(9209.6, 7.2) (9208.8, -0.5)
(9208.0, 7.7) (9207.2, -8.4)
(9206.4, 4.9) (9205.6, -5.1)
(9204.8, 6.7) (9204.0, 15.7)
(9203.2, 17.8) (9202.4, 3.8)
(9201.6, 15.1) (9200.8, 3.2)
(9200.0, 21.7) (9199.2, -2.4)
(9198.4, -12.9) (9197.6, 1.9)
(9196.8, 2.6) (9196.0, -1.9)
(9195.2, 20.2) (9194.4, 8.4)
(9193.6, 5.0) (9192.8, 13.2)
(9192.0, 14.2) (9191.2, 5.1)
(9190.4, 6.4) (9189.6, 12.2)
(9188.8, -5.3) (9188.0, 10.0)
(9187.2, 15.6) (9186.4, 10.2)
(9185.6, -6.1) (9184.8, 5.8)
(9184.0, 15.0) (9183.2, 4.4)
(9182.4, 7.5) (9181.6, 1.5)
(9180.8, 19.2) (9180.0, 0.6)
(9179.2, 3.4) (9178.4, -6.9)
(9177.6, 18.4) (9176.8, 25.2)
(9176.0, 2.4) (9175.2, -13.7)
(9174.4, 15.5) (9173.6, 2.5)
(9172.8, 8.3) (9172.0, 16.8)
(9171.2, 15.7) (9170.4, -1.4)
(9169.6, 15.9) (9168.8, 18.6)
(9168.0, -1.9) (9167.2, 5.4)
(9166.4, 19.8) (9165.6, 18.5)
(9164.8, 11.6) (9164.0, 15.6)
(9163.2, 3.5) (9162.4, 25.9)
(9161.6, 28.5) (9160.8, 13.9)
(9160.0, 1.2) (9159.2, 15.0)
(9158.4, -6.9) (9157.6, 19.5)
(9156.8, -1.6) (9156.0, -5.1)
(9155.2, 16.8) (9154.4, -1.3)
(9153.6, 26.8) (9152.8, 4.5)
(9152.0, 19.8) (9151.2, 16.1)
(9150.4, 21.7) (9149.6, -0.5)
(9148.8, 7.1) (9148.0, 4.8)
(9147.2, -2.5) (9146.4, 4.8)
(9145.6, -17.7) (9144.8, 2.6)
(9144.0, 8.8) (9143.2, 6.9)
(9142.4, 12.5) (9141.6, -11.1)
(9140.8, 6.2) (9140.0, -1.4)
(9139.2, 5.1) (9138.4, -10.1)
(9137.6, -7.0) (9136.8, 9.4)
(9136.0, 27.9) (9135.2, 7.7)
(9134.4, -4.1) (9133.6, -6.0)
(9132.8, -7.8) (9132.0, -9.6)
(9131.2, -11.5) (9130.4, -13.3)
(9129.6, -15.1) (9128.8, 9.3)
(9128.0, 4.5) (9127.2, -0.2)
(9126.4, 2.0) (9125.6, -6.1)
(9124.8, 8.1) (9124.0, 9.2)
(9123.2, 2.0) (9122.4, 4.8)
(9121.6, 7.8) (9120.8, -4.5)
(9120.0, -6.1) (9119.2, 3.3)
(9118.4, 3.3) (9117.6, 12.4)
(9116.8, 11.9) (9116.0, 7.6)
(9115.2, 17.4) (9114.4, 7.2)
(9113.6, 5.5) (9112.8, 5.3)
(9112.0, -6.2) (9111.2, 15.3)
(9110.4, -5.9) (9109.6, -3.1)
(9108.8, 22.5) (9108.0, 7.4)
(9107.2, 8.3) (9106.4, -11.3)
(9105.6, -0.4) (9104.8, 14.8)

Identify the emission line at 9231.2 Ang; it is [O II]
